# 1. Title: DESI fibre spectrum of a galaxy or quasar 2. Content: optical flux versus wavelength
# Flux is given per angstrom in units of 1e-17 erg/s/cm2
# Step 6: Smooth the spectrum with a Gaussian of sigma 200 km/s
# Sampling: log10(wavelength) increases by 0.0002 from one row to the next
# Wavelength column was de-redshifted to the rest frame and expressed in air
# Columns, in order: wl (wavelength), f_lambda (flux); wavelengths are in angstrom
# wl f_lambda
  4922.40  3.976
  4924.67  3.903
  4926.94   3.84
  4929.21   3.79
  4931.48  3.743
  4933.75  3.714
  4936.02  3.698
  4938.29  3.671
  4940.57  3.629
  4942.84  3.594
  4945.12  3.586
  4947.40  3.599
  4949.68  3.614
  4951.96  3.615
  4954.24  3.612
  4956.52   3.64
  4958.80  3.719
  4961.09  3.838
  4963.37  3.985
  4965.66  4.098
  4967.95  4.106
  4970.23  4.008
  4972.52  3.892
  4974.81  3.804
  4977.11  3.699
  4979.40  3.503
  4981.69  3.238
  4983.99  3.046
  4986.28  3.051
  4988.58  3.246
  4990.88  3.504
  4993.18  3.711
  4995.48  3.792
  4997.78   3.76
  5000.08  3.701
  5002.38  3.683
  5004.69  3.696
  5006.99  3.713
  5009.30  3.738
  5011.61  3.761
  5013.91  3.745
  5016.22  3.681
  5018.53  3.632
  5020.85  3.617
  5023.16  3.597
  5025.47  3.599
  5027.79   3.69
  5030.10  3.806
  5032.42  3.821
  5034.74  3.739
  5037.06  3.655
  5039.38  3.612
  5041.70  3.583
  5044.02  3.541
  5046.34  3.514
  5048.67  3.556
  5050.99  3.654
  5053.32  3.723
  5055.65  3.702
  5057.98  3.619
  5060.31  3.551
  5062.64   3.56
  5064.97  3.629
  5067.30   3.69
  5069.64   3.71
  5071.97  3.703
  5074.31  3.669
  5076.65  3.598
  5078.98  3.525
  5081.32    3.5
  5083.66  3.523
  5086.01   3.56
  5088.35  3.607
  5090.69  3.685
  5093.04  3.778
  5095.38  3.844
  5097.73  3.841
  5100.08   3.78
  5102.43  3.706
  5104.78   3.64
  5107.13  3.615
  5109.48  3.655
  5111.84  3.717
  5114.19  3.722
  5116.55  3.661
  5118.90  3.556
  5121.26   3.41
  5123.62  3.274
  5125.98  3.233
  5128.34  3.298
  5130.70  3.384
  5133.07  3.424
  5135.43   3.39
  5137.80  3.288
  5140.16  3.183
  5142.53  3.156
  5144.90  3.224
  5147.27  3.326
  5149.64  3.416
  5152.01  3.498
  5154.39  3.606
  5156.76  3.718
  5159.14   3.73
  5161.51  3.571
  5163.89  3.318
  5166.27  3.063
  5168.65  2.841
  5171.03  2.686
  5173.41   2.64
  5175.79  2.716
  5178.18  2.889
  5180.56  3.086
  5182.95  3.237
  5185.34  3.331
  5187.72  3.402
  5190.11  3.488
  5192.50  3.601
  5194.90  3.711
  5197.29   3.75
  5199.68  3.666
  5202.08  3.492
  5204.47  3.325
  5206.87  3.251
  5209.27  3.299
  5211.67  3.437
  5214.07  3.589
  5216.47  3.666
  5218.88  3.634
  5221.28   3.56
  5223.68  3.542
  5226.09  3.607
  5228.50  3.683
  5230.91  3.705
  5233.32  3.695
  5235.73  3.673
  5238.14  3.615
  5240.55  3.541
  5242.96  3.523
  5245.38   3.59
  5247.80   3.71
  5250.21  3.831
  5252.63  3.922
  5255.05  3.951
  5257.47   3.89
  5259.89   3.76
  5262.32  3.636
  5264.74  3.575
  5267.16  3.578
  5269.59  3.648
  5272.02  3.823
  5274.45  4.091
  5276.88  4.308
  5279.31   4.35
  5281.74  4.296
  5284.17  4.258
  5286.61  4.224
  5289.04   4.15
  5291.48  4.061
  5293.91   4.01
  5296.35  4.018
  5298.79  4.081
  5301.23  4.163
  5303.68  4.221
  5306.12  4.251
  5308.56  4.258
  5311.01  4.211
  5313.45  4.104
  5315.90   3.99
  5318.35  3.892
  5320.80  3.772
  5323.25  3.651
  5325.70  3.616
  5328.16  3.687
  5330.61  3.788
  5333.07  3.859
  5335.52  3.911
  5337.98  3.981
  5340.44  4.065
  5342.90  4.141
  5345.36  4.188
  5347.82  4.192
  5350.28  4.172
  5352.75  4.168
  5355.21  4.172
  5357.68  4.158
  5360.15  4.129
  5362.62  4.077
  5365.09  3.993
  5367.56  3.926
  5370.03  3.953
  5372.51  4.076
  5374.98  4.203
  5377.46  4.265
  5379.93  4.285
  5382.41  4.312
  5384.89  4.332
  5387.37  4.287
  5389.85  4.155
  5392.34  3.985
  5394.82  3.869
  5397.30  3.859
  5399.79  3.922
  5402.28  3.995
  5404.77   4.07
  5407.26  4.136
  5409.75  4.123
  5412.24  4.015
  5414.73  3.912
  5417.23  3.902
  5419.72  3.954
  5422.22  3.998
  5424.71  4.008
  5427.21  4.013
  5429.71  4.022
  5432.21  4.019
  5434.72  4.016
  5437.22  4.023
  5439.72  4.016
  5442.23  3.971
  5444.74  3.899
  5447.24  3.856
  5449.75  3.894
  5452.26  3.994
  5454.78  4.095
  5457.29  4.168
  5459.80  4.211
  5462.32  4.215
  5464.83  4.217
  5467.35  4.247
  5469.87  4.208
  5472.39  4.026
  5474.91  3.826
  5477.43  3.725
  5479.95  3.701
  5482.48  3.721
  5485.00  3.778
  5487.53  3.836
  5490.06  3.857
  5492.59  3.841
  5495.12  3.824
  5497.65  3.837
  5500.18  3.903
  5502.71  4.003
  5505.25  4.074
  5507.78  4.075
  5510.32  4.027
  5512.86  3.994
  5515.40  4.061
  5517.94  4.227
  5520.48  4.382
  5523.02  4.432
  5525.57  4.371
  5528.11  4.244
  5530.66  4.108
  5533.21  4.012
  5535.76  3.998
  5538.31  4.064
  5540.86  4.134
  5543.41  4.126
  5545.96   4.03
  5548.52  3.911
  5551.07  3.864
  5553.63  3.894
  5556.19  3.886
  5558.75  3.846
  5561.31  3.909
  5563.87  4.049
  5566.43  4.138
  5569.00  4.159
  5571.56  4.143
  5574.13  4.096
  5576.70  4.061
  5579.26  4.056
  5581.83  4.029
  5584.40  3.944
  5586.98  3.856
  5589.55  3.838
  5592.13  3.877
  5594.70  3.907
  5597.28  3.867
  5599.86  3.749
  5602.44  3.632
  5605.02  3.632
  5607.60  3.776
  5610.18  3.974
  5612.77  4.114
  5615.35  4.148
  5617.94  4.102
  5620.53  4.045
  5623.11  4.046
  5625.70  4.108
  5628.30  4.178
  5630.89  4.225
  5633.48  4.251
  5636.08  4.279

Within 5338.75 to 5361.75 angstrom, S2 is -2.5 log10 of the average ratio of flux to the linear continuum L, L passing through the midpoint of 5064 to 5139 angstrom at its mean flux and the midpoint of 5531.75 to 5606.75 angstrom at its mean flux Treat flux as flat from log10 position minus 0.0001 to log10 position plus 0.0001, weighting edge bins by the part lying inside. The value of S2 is -0.10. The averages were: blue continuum 3.58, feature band 4.15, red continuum 3.95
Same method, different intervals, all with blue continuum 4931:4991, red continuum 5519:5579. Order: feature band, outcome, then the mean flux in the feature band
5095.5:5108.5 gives 0.01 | 3.73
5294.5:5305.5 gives -0.06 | 4.12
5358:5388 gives -0.05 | 4.15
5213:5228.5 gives 0.07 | 3.61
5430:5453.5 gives 0.01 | 3.97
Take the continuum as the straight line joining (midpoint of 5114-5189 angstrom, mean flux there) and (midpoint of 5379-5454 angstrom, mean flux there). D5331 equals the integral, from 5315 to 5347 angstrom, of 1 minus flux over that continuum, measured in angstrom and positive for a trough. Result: -0.87 angstrom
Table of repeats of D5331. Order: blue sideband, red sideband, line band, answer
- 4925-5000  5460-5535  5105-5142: 3.2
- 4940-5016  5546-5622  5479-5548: -1.9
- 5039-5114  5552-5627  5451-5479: -1.4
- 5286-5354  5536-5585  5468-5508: 1.3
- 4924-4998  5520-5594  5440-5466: -0.5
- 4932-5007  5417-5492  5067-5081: 0.3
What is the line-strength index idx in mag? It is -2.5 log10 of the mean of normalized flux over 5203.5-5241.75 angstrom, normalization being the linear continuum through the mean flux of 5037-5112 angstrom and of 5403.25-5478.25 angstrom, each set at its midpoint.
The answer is 0.07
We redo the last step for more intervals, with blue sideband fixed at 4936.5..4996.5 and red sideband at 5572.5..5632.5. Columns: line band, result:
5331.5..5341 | -0.03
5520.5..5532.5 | -0.09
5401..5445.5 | -0.03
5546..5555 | 0.01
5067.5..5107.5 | 0.01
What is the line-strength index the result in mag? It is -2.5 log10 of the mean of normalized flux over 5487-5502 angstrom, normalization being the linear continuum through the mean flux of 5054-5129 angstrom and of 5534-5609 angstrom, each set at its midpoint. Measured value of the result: 0.01 mag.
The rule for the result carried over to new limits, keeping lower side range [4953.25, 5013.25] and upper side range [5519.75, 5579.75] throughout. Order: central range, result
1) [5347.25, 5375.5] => -0.041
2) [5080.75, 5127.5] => 0.043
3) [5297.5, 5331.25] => -0.019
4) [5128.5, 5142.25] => 0.142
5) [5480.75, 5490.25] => 0.069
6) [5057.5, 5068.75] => 0.036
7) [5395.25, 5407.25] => 0.000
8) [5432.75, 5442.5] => -0.003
